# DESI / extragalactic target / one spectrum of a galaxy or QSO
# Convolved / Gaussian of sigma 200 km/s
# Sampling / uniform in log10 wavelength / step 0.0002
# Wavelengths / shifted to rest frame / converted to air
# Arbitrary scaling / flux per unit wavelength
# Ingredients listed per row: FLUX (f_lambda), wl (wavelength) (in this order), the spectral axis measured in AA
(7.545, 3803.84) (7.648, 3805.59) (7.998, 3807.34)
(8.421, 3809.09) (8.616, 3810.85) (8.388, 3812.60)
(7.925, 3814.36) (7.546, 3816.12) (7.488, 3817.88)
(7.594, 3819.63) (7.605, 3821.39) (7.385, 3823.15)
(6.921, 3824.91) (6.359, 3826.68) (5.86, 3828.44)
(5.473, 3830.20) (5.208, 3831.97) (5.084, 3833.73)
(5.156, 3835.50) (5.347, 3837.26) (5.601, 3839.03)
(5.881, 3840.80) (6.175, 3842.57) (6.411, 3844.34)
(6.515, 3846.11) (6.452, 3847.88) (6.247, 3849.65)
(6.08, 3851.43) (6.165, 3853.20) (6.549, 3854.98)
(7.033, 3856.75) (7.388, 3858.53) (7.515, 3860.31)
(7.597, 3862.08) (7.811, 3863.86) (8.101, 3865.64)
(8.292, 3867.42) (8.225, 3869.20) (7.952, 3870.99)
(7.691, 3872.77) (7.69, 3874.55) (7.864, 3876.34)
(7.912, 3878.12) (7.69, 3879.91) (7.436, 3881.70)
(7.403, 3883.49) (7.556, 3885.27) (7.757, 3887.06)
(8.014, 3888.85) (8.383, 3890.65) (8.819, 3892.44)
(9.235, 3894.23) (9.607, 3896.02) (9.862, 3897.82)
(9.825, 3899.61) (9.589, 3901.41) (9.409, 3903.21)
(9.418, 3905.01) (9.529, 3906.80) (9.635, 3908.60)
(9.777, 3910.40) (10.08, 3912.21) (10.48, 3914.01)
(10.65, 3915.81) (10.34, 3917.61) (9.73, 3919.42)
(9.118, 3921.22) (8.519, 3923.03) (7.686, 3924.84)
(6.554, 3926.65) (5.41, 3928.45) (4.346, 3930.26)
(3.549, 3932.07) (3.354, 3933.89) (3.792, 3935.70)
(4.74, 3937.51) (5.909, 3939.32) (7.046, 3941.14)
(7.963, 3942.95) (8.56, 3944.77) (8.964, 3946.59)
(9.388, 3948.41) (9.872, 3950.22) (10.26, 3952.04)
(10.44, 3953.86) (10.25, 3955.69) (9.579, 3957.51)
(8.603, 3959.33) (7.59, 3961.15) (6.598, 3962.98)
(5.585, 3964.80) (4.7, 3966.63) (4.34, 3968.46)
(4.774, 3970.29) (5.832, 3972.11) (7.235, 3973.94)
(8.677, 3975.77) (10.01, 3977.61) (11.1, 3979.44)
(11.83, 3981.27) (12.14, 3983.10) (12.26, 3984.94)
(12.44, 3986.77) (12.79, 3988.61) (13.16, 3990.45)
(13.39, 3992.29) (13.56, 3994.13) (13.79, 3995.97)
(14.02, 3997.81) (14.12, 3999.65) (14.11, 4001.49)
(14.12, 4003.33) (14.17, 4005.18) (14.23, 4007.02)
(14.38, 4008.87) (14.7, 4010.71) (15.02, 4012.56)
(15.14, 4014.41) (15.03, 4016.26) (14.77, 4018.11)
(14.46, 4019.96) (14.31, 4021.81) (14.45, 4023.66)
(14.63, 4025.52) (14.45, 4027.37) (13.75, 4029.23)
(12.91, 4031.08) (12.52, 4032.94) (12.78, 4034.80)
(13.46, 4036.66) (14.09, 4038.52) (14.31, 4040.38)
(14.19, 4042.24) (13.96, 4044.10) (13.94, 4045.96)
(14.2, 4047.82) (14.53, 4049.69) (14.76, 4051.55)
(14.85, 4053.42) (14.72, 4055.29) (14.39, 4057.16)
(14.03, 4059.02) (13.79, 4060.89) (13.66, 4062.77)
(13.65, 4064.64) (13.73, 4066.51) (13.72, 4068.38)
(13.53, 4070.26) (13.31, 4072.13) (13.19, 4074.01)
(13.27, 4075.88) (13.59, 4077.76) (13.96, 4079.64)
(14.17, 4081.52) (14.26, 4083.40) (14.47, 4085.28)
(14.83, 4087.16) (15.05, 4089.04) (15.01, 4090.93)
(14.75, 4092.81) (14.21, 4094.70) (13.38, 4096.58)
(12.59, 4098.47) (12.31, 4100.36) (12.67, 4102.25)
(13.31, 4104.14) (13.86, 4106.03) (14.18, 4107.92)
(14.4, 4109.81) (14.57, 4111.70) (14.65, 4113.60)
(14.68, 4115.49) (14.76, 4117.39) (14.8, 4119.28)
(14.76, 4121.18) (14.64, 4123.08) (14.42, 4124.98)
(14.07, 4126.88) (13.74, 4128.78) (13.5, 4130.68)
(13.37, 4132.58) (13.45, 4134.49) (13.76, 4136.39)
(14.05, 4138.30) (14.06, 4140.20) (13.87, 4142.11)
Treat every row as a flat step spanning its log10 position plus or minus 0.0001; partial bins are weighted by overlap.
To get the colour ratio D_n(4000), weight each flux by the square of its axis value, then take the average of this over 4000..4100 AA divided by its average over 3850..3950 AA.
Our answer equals 1.92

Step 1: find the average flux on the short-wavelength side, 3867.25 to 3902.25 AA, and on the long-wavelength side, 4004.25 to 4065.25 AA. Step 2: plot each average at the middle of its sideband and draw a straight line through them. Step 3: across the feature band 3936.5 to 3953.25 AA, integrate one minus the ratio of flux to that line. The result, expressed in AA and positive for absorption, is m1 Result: 4.1 AA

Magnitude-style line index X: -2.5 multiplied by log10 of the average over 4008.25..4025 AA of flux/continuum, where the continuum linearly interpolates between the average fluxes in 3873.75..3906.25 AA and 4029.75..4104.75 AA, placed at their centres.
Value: -0.19 mag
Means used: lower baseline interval 8.54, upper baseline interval 13.9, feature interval 14.7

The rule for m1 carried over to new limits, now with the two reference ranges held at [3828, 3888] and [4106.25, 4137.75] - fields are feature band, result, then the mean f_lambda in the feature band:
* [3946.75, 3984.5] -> 5.2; 8.5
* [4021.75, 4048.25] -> -4.6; 13.8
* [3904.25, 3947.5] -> 4.9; 7.7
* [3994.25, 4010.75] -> -4.9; 14.1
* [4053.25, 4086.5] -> -2.9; 13.9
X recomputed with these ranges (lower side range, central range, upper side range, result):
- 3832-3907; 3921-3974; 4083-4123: 0.362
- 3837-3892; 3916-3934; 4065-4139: 0.235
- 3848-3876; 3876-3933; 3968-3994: -0.018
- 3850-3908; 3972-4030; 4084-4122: -0.153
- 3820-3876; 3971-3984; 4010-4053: 0.259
